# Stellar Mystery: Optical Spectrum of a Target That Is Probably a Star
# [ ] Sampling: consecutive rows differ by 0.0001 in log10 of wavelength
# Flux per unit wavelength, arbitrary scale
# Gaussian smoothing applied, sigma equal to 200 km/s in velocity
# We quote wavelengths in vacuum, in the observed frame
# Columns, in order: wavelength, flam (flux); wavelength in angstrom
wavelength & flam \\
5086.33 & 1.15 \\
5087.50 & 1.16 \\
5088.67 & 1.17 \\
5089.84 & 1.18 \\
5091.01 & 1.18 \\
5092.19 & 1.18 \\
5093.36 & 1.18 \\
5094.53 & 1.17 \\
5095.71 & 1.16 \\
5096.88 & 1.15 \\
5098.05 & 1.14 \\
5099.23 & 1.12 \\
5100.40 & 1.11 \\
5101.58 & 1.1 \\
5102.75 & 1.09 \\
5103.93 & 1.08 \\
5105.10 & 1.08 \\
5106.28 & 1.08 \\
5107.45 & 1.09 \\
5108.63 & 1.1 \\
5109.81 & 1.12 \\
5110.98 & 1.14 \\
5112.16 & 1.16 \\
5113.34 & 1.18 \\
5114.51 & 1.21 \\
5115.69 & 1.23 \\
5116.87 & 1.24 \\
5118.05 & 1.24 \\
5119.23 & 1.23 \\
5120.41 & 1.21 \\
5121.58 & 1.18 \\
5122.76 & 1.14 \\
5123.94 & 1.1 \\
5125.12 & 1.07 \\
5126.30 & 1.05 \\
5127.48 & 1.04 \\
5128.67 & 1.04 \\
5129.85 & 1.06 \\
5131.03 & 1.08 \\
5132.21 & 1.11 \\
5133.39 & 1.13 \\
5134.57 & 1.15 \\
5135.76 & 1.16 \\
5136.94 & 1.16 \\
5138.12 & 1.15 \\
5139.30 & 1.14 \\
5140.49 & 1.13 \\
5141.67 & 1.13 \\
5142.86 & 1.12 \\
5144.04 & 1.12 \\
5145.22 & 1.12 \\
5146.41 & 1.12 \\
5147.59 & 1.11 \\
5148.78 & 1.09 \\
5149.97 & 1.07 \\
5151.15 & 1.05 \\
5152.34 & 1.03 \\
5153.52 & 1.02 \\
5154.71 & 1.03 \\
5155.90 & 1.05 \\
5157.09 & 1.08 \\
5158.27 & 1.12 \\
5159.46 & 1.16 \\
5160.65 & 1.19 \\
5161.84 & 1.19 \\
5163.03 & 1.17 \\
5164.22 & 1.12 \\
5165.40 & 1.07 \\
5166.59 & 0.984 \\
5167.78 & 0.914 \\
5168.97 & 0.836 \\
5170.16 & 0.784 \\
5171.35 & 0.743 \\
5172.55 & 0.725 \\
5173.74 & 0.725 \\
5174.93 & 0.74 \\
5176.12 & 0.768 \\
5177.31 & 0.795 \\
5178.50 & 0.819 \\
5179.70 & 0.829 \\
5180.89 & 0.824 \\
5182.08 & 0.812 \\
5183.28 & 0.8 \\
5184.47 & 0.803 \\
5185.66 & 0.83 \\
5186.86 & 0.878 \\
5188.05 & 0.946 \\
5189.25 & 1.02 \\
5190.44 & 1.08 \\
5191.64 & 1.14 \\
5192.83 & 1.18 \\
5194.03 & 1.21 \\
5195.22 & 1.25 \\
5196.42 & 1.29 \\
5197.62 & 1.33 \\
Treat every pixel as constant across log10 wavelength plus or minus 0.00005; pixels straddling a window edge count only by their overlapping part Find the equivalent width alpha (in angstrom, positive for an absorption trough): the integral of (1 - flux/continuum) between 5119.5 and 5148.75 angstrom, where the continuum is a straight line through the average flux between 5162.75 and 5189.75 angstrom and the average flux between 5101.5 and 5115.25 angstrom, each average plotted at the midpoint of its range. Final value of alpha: -2.7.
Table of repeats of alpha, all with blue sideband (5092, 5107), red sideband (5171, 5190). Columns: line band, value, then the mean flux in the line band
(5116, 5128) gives -1.3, 1.15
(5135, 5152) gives -2.8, 1.12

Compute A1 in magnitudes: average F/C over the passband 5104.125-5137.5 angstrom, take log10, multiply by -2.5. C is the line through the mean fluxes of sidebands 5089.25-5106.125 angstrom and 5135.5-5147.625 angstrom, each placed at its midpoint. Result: 0.00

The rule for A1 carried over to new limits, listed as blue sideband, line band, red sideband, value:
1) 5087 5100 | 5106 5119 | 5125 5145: -0.03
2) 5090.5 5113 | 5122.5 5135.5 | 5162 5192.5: -0.05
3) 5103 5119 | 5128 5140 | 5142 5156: -0.01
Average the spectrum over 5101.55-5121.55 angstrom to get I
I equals 1.15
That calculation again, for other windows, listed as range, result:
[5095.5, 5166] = 1.12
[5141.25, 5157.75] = 1.08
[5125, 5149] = 1.11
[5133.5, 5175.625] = 1.04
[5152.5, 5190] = 0.93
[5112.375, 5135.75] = 1.14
